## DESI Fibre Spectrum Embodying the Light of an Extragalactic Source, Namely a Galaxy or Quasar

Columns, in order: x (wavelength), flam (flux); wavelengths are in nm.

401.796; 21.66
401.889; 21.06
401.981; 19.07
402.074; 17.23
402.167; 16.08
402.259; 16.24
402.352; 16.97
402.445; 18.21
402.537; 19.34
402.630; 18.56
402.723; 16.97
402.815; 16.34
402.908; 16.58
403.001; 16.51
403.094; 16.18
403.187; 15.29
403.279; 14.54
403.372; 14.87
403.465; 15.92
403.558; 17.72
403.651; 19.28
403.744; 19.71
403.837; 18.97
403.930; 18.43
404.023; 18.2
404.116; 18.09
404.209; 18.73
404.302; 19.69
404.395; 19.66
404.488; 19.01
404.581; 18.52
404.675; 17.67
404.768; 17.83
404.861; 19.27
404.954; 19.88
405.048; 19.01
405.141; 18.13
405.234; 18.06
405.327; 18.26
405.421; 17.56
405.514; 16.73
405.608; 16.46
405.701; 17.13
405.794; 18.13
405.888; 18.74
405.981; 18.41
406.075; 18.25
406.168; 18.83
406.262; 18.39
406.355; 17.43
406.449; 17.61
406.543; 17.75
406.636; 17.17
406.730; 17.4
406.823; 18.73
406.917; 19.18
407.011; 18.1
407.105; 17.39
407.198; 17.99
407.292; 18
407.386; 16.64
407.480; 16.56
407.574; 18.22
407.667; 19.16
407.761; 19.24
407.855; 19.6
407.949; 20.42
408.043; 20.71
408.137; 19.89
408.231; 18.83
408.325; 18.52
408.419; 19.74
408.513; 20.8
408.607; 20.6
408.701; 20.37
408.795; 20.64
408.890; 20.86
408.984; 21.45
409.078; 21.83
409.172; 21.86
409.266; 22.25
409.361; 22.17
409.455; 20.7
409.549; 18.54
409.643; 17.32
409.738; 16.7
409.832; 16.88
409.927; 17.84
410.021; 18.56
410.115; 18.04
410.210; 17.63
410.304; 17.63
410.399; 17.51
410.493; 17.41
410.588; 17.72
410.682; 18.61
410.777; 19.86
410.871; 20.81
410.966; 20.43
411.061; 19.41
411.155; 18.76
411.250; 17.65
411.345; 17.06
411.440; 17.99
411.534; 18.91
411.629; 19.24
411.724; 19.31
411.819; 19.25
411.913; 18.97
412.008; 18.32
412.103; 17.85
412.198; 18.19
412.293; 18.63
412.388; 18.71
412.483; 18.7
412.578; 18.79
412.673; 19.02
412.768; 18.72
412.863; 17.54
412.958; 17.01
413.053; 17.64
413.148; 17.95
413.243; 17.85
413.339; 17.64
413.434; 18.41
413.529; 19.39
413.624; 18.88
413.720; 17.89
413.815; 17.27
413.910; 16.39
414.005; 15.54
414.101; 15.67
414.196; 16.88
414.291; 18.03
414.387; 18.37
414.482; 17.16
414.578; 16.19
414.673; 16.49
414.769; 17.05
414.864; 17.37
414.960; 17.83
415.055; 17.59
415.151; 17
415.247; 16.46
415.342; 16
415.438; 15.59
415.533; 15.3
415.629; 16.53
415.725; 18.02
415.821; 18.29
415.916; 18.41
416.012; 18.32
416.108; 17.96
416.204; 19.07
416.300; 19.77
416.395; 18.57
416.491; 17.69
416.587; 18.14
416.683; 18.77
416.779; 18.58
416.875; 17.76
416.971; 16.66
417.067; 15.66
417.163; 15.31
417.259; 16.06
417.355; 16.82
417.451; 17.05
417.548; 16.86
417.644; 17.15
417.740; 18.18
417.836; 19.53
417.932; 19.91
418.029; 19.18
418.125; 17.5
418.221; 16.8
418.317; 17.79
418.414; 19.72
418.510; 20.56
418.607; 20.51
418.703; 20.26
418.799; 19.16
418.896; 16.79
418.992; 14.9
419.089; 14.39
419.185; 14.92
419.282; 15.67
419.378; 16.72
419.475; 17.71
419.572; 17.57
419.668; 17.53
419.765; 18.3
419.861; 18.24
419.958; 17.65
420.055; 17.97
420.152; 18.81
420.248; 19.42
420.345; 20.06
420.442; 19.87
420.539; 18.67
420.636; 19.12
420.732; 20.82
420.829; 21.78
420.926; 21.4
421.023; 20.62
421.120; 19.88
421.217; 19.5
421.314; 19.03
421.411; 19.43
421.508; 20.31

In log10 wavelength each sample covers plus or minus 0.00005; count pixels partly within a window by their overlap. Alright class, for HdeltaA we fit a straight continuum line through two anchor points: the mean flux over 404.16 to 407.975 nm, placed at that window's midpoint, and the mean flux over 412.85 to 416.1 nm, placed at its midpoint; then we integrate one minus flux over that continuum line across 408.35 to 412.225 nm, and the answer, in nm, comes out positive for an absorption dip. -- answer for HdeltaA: -0.30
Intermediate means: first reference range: 18.3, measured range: 19.2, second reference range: 17.3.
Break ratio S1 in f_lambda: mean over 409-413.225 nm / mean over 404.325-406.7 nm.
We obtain 1.03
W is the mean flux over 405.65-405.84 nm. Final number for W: 17.7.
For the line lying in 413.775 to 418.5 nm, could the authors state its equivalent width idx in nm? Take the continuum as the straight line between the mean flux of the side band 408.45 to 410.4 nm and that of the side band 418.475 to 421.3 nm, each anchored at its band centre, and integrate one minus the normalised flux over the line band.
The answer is 0.367 nm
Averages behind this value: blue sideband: 19.6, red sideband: 18.6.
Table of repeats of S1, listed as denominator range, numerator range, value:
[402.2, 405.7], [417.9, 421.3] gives 1.05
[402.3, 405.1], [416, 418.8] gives 1.02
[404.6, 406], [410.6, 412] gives 1.05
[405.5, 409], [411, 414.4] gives 0.97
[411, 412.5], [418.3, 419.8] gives 0.95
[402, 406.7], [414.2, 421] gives 1.01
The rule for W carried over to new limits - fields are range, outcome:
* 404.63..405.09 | 18.7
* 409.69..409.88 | 16.7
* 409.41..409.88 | 18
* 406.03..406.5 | 18.1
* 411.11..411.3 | 18.1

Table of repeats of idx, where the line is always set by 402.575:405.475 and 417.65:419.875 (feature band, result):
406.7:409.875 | -0.26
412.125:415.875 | 0.08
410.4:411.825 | -0.07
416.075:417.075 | -0.02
